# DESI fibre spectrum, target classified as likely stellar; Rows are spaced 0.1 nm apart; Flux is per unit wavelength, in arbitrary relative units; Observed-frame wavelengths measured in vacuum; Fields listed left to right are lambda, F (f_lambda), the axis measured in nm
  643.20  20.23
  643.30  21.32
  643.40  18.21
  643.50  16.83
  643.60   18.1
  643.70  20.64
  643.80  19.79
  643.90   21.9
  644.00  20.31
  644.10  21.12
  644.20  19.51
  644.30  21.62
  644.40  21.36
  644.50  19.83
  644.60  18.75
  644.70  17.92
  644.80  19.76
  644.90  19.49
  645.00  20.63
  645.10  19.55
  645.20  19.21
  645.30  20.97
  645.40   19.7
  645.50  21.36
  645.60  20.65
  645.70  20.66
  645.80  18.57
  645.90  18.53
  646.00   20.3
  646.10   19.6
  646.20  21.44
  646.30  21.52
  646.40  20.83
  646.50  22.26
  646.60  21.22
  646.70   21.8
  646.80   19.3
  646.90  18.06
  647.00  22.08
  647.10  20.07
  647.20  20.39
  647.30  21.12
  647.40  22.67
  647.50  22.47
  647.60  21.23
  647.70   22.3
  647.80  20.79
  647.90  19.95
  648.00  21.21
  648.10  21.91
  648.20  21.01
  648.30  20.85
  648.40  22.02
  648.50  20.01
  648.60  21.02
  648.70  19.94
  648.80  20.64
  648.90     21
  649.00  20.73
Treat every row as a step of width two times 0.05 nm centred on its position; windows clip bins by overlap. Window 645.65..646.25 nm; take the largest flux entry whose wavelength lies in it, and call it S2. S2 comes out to 21.44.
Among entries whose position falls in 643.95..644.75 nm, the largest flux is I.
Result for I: 21.62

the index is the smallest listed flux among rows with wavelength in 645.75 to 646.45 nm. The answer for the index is 18.53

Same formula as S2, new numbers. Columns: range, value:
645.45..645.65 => 21.36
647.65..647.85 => 22.3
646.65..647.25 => 22.08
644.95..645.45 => 20.97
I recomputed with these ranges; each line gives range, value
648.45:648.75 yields 21.02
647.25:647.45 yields 22.67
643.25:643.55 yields 21.32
